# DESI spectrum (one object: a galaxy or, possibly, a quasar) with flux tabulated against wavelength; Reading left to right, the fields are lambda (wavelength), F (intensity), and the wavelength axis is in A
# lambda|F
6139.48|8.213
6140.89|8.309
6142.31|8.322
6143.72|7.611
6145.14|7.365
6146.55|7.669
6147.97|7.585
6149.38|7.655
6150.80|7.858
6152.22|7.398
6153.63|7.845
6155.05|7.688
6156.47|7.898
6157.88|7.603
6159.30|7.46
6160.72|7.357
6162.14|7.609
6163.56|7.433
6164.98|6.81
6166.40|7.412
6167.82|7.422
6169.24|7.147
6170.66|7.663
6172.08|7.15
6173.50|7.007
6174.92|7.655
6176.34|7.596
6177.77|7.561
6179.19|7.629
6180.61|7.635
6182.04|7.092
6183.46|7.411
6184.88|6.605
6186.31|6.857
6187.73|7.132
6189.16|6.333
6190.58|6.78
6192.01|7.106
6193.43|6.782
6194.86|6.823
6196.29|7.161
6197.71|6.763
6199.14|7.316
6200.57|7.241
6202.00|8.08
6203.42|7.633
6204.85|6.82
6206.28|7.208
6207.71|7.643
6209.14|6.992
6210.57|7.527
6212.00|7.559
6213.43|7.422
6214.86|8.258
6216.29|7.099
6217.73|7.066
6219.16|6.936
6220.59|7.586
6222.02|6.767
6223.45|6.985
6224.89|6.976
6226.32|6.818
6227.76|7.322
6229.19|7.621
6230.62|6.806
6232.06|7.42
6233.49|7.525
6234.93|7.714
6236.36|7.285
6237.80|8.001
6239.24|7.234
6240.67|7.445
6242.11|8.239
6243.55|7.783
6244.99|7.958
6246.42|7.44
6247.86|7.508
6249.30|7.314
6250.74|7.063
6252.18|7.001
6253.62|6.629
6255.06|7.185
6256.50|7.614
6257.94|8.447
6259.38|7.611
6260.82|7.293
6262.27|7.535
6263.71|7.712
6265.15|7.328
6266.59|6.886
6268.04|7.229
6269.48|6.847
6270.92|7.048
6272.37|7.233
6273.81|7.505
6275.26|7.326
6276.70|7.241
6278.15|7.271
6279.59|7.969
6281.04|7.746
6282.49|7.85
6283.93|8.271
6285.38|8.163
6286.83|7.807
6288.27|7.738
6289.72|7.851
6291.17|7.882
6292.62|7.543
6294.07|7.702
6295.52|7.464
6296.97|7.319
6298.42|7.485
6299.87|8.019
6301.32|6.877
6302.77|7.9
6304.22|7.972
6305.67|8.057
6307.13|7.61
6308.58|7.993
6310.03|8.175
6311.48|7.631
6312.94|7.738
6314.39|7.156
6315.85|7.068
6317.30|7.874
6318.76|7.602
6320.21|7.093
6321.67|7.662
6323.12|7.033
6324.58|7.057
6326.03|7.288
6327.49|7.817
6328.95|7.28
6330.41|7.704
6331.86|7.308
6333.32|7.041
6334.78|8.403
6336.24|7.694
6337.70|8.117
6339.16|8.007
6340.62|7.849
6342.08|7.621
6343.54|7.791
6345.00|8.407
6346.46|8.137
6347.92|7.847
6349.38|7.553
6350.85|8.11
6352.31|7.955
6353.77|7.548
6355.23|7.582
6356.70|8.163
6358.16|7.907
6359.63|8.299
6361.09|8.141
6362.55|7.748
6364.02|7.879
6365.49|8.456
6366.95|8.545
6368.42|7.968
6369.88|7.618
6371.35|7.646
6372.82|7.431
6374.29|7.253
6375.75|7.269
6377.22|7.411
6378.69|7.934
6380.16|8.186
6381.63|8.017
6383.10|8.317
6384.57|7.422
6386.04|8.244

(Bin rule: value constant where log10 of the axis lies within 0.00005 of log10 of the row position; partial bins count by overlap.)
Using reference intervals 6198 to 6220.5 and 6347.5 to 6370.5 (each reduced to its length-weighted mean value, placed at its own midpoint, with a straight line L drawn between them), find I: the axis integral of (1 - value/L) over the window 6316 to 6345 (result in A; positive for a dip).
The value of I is 0.9 A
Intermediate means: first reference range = 7.38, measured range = 7.6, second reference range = 7.96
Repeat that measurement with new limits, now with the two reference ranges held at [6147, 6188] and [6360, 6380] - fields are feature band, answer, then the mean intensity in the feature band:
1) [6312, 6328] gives 0.7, 7.39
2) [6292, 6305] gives 0.1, 7.59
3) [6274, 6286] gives -0.1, 7.71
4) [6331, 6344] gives 0.0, 7.76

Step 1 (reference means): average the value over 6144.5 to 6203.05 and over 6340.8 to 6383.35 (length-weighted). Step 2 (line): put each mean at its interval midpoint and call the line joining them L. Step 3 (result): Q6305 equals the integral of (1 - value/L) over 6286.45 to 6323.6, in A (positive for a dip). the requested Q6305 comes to 0.4 A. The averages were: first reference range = 7.33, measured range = 7.63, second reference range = 7.88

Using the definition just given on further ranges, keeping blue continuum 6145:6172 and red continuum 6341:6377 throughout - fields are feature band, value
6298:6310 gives 0.00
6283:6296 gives -0.15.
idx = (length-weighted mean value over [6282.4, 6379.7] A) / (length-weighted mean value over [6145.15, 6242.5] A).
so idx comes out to 1.05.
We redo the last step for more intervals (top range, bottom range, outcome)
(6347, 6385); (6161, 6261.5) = 1.07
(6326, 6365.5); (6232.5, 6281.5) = 1.05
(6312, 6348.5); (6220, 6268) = 1.03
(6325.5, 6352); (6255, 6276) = 1.05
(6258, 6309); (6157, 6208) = 1.05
